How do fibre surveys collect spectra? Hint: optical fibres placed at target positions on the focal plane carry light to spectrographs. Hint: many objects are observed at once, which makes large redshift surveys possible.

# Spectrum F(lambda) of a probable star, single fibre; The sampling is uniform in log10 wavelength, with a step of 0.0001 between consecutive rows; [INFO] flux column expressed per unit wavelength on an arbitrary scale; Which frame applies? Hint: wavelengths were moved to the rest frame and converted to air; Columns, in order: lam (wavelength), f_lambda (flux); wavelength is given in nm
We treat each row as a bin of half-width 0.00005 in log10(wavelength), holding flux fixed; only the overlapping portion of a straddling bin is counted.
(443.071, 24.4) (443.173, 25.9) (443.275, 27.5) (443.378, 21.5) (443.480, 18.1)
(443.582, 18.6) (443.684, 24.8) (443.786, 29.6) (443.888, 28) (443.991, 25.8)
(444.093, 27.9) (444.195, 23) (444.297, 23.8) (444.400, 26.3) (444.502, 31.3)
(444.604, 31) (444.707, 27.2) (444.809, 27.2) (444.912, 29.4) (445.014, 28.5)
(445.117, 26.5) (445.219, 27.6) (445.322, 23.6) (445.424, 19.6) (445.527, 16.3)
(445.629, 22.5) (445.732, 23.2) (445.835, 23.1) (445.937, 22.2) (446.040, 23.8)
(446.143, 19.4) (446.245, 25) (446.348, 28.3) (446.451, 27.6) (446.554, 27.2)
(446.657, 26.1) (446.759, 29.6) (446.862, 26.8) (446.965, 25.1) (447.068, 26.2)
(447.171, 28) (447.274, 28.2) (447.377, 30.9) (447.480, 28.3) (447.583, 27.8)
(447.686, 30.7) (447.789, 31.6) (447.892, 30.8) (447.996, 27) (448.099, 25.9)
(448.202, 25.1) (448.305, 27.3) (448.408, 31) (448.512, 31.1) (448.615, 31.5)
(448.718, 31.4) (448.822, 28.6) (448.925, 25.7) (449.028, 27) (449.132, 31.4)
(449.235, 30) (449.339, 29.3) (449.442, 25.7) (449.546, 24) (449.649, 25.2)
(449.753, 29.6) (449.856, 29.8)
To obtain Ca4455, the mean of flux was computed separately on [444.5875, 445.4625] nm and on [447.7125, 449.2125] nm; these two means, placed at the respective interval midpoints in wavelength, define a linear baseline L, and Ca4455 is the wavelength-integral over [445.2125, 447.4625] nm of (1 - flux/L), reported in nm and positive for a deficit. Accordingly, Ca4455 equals 0.21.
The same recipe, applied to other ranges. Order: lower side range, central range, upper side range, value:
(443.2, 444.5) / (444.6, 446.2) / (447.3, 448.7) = 0.13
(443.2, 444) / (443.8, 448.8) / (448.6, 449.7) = -0.14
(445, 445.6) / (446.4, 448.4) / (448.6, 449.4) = -0.10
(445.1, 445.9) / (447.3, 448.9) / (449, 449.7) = -0.20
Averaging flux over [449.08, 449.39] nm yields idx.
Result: 30.2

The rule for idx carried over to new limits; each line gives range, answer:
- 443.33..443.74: 20.9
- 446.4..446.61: 27.3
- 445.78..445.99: 22.7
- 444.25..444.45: 25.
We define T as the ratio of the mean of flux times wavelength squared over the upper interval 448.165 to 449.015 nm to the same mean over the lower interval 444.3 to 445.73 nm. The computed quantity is 1.1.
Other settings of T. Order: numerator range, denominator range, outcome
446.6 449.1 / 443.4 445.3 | 1.10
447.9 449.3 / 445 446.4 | 1.24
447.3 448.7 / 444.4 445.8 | 1.15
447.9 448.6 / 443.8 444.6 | 1.07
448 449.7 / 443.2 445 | 1.10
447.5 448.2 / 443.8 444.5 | 1.10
